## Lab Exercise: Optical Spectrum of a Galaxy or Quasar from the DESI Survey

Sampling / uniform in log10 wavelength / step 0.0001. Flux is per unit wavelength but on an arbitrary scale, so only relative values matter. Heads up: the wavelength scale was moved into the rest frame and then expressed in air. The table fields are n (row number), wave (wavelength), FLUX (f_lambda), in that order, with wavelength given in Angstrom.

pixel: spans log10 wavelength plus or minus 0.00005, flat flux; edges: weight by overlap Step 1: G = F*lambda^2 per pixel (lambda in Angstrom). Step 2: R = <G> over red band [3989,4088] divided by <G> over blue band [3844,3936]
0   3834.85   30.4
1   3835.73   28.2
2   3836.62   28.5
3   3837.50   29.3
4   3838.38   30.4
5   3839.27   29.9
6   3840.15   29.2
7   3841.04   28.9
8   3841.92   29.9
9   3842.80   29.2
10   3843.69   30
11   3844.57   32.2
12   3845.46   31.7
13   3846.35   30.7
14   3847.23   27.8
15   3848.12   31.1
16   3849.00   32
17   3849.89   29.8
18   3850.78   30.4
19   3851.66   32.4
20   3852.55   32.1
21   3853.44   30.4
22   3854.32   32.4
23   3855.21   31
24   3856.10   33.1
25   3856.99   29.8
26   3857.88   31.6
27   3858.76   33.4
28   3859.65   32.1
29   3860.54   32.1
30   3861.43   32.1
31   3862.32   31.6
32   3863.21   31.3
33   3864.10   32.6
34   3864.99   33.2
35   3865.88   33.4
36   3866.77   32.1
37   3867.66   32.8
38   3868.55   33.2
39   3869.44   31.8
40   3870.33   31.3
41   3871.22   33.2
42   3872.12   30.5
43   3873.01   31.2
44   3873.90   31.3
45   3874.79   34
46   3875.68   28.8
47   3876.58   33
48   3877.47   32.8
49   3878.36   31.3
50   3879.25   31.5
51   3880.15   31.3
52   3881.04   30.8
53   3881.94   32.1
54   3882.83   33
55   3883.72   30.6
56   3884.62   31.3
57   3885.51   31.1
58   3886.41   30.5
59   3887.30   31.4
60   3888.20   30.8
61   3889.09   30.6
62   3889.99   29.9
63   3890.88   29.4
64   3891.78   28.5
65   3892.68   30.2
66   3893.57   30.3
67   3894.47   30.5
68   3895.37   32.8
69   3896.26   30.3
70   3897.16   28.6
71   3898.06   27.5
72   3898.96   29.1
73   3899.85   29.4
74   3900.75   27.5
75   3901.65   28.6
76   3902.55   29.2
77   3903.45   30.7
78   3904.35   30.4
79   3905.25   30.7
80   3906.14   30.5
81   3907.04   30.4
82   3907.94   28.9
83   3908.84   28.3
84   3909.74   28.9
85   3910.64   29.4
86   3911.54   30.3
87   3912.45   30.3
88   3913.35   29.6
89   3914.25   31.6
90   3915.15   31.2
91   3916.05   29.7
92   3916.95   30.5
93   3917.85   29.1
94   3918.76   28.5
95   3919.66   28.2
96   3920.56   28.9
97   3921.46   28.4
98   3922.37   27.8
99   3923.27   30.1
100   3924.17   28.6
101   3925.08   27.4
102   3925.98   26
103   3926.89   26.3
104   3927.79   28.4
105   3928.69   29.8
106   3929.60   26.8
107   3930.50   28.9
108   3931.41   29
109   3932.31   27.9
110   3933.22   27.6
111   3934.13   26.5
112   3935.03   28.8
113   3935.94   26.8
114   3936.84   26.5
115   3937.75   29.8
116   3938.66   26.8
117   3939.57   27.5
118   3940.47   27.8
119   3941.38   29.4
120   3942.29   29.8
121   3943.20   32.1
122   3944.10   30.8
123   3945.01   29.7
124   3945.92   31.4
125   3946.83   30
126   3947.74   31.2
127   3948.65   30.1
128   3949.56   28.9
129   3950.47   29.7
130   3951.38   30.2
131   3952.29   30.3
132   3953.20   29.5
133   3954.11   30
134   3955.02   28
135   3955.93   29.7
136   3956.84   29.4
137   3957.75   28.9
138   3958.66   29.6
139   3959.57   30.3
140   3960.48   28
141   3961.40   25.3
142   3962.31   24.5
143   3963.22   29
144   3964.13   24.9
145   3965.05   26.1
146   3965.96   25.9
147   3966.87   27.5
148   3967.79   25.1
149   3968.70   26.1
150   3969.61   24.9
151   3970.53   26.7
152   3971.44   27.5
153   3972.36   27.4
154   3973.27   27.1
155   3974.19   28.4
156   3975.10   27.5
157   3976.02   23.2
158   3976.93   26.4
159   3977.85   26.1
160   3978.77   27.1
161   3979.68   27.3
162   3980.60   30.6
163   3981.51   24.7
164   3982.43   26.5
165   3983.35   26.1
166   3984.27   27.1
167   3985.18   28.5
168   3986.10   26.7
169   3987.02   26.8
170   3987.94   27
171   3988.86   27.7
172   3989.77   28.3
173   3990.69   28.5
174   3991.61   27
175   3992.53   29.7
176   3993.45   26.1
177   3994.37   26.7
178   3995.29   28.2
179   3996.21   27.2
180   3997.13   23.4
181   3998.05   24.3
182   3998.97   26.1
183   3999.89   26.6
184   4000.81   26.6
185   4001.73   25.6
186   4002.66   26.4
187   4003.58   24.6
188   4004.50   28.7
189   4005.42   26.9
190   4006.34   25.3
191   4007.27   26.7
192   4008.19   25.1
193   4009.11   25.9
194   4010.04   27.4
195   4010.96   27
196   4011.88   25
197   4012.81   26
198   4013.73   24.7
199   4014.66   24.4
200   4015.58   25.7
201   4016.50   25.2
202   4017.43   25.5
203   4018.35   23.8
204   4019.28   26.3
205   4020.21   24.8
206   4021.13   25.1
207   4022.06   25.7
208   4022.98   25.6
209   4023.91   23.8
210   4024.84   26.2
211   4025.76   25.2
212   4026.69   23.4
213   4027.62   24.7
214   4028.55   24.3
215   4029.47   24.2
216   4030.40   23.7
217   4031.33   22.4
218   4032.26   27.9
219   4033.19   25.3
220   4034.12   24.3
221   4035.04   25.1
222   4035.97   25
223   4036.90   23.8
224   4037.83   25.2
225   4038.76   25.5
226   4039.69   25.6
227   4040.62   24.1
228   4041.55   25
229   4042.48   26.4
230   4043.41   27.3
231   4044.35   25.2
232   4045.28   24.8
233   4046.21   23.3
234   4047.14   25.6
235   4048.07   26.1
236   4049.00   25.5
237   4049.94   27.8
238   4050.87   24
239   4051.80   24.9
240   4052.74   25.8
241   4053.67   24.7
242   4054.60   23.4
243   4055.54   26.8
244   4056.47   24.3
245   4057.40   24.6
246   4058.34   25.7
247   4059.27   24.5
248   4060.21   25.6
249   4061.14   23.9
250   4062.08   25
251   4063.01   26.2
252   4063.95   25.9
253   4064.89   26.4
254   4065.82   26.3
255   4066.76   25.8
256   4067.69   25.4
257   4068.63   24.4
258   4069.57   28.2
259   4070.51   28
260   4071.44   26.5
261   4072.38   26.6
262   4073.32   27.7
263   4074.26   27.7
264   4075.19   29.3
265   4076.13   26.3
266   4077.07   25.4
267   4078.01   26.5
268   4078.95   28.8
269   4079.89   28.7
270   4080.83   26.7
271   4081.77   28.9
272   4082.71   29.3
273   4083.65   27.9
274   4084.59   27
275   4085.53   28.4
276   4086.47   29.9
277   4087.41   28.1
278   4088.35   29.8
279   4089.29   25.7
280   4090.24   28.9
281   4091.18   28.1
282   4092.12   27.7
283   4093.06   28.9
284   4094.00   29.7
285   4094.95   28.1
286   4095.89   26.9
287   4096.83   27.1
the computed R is 0.9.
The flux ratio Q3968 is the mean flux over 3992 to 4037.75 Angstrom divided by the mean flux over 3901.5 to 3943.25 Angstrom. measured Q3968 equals 0.9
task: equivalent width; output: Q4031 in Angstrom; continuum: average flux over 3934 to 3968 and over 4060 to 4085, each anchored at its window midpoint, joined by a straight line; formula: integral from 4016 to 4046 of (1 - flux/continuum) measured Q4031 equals 2.7 Angstrom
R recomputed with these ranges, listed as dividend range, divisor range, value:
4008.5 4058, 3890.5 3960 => 0.91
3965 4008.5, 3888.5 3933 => 0.95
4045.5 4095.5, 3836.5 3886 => 0.95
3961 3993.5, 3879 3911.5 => 0.93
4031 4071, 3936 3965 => 0.92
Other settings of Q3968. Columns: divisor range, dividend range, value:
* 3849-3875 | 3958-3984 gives 0.84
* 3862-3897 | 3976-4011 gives 0.85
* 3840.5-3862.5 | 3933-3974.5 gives 0.91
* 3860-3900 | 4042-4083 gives 0.84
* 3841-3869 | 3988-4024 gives 0.83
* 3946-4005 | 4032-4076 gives 0.94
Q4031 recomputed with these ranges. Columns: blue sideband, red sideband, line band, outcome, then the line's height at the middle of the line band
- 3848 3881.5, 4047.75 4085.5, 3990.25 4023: 2.24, 28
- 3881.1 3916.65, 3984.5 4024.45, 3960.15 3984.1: 0.75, 27.4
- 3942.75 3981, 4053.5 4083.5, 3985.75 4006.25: 0.62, 27.6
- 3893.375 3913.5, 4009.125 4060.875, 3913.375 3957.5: -0.70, 28.6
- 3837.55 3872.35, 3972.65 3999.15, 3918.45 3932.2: 0.36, 29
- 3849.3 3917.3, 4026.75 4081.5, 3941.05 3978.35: 0.50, 28.6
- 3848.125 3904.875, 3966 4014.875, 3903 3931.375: 0.32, 29.5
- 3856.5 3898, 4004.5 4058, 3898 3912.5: 0.40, 30.3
